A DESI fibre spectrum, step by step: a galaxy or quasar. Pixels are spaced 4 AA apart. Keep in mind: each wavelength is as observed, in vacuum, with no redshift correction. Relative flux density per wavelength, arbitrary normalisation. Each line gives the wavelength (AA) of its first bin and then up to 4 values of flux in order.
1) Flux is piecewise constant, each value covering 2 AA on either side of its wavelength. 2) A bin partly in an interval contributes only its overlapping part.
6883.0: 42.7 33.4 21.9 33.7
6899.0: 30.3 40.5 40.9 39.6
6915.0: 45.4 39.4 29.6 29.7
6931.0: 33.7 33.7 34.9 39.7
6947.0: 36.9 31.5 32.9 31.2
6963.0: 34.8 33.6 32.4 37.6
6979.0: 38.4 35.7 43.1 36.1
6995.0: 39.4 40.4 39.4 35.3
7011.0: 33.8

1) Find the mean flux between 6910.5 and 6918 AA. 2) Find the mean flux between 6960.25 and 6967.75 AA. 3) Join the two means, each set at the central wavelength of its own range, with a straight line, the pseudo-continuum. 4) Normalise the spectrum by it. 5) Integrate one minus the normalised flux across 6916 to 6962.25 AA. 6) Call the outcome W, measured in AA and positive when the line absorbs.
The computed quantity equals 4.9 AA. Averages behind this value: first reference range 42.7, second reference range 34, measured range 34.2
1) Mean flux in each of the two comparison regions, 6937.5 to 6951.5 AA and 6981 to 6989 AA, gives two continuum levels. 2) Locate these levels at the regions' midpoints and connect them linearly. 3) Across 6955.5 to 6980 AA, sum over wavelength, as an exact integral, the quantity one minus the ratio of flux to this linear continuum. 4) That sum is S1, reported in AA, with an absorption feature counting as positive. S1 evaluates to 2.4 AA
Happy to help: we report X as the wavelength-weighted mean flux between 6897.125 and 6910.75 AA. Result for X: 37.6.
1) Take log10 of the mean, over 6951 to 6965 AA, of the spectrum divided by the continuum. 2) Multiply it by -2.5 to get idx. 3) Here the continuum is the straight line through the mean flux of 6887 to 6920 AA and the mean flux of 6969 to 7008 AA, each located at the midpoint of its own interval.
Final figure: 0.14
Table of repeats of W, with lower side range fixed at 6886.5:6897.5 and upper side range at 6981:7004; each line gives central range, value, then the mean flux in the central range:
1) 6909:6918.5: -3.2 AA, 42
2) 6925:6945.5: -0.6 AA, 34.4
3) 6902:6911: -2.9 AA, 40.5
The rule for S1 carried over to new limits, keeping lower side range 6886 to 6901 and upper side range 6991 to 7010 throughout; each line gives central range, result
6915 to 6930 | -1.3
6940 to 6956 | -0.7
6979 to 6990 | -0.6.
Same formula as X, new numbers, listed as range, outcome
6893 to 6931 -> 36.4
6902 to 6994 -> 36.1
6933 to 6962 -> 34.4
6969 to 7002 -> 37.9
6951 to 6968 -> 32.9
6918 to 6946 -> 34.3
